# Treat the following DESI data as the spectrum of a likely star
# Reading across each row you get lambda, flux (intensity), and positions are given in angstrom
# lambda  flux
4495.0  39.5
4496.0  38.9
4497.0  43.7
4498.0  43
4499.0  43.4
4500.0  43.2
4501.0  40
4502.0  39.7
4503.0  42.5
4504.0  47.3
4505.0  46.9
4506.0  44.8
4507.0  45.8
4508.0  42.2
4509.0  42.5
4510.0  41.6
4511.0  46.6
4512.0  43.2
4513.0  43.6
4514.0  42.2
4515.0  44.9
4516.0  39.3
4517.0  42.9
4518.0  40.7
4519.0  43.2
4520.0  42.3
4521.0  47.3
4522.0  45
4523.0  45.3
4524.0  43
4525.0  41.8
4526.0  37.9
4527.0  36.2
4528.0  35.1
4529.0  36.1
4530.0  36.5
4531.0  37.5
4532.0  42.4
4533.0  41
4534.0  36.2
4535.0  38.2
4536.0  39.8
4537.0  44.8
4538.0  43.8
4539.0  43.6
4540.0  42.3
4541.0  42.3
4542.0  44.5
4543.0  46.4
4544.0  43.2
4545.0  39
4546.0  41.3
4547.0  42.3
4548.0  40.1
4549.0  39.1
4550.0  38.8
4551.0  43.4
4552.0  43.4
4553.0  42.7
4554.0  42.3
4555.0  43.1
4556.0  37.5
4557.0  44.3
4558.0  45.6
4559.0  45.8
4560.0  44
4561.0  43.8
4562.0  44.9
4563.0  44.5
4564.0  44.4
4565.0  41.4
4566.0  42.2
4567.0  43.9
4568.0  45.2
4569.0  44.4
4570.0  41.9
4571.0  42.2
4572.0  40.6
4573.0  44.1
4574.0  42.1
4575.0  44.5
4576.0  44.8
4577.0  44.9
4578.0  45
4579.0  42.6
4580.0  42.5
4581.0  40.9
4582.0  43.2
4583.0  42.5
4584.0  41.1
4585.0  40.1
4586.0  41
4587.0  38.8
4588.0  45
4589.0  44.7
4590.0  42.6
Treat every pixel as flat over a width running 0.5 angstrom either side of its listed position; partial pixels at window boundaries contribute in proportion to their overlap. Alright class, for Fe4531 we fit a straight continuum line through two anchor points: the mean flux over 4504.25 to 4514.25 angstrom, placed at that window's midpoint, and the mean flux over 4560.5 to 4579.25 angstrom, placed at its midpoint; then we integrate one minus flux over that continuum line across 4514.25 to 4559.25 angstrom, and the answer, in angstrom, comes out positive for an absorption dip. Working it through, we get 2.3 angstrom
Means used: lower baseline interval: 44.1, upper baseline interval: 43.6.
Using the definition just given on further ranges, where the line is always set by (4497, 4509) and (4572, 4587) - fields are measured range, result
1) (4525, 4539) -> 1.3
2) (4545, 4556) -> 0.4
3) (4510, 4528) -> 0.4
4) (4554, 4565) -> -0.2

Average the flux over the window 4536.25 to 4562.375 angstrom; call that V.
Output 42.7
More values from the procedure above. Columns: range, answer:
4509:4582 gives 42.3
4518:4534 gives 40.6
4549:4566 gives 43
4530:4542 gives 41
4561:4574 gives 43.3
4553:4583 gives 43.3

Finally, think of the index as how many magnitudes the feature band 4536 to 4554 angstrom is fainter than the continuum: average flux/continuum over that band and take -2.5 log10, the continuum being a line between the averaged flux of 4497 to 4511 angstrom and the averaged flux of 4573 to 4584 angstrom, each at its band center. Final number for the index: 0.03 mag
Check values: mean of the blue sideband 43.4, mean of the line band 42.3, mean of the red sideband 43.2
